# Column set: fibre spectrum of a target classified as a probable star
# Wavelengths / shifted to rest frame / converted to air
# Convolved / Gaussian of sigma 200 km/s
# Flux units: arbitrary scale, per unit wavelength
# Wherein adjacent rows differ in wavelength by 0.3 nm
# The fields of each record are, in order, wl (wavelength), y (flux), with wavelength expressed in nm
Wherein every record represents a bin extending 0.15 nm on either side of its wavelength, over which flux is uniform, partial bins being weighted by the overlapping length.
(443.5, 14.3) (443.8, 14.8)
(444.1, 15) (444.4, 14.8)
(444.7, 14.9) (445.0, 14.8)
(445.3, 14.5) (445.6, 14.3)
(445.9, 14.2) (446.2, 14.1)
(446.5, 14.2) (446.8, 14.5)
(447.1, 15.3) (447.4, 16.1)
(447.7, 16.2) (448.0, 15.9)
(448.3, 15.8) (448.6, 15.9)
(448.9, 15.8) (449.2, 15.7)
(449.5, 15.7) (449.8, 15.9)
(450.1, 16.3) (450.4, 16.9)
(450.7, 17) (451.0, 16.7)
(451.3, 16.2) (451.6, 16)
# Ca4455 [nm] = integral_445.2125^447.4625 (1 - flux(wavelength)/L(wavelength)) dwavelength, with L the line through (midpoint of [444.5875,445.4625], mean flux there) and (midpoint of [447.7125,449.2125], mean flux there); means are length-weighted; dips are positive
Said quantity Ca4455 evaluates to 0.08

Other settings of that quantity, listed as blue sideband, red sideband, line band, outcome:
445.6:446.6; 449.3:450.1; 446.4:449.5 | -0.11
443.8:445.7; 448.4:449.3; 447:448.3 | -0.03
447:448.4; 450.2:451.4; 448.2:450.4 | 0.05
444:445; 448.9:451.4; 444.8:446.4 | 0.08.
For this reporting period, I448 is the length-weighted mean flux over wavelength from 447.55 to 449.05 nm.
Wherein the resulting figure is 15.9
